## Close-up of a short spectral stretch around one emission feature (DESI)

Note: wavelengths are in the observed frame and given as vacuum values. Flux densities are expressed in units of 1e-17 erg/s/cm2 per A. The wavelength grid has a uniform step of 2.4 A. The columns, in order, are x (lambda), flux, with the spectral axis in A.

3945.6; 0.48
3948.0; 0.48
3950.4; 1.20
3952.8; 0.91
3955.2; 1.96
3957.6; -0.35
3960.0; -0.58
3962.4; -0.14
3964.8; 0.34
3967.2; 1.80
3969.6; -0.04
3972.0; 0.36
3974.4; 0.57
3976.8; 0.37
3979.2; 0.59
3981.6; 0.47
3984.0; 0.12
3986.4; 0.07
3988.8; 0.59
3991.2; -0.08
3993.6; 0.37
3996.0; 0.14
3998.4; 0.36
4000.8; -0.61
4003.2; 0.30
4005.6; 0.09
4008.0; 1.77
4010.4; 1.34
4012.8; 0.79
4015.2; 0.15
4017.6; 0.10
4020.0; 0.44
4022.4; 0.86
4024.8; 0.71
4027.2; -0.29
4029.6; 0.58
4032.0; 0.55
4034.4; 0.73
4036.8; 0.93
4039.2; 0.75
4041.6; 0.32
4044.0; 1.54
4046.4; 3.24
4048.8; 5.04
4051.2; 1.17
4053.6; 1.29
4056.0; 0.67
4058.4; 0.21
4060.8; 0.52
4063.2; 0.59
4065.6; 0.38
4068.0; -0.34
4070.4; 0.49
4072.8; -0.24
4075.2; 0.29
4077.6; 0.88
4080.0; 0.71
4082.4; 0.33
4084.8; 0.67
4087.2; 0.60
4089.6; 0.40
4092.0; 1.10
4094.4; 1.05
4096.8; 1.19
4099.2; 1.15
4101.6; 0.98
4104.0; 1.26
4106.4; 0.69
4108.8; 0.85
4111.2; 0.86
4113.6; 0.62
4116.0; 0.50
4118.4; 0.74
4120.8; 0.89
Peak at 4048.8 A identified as [O II] 3727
